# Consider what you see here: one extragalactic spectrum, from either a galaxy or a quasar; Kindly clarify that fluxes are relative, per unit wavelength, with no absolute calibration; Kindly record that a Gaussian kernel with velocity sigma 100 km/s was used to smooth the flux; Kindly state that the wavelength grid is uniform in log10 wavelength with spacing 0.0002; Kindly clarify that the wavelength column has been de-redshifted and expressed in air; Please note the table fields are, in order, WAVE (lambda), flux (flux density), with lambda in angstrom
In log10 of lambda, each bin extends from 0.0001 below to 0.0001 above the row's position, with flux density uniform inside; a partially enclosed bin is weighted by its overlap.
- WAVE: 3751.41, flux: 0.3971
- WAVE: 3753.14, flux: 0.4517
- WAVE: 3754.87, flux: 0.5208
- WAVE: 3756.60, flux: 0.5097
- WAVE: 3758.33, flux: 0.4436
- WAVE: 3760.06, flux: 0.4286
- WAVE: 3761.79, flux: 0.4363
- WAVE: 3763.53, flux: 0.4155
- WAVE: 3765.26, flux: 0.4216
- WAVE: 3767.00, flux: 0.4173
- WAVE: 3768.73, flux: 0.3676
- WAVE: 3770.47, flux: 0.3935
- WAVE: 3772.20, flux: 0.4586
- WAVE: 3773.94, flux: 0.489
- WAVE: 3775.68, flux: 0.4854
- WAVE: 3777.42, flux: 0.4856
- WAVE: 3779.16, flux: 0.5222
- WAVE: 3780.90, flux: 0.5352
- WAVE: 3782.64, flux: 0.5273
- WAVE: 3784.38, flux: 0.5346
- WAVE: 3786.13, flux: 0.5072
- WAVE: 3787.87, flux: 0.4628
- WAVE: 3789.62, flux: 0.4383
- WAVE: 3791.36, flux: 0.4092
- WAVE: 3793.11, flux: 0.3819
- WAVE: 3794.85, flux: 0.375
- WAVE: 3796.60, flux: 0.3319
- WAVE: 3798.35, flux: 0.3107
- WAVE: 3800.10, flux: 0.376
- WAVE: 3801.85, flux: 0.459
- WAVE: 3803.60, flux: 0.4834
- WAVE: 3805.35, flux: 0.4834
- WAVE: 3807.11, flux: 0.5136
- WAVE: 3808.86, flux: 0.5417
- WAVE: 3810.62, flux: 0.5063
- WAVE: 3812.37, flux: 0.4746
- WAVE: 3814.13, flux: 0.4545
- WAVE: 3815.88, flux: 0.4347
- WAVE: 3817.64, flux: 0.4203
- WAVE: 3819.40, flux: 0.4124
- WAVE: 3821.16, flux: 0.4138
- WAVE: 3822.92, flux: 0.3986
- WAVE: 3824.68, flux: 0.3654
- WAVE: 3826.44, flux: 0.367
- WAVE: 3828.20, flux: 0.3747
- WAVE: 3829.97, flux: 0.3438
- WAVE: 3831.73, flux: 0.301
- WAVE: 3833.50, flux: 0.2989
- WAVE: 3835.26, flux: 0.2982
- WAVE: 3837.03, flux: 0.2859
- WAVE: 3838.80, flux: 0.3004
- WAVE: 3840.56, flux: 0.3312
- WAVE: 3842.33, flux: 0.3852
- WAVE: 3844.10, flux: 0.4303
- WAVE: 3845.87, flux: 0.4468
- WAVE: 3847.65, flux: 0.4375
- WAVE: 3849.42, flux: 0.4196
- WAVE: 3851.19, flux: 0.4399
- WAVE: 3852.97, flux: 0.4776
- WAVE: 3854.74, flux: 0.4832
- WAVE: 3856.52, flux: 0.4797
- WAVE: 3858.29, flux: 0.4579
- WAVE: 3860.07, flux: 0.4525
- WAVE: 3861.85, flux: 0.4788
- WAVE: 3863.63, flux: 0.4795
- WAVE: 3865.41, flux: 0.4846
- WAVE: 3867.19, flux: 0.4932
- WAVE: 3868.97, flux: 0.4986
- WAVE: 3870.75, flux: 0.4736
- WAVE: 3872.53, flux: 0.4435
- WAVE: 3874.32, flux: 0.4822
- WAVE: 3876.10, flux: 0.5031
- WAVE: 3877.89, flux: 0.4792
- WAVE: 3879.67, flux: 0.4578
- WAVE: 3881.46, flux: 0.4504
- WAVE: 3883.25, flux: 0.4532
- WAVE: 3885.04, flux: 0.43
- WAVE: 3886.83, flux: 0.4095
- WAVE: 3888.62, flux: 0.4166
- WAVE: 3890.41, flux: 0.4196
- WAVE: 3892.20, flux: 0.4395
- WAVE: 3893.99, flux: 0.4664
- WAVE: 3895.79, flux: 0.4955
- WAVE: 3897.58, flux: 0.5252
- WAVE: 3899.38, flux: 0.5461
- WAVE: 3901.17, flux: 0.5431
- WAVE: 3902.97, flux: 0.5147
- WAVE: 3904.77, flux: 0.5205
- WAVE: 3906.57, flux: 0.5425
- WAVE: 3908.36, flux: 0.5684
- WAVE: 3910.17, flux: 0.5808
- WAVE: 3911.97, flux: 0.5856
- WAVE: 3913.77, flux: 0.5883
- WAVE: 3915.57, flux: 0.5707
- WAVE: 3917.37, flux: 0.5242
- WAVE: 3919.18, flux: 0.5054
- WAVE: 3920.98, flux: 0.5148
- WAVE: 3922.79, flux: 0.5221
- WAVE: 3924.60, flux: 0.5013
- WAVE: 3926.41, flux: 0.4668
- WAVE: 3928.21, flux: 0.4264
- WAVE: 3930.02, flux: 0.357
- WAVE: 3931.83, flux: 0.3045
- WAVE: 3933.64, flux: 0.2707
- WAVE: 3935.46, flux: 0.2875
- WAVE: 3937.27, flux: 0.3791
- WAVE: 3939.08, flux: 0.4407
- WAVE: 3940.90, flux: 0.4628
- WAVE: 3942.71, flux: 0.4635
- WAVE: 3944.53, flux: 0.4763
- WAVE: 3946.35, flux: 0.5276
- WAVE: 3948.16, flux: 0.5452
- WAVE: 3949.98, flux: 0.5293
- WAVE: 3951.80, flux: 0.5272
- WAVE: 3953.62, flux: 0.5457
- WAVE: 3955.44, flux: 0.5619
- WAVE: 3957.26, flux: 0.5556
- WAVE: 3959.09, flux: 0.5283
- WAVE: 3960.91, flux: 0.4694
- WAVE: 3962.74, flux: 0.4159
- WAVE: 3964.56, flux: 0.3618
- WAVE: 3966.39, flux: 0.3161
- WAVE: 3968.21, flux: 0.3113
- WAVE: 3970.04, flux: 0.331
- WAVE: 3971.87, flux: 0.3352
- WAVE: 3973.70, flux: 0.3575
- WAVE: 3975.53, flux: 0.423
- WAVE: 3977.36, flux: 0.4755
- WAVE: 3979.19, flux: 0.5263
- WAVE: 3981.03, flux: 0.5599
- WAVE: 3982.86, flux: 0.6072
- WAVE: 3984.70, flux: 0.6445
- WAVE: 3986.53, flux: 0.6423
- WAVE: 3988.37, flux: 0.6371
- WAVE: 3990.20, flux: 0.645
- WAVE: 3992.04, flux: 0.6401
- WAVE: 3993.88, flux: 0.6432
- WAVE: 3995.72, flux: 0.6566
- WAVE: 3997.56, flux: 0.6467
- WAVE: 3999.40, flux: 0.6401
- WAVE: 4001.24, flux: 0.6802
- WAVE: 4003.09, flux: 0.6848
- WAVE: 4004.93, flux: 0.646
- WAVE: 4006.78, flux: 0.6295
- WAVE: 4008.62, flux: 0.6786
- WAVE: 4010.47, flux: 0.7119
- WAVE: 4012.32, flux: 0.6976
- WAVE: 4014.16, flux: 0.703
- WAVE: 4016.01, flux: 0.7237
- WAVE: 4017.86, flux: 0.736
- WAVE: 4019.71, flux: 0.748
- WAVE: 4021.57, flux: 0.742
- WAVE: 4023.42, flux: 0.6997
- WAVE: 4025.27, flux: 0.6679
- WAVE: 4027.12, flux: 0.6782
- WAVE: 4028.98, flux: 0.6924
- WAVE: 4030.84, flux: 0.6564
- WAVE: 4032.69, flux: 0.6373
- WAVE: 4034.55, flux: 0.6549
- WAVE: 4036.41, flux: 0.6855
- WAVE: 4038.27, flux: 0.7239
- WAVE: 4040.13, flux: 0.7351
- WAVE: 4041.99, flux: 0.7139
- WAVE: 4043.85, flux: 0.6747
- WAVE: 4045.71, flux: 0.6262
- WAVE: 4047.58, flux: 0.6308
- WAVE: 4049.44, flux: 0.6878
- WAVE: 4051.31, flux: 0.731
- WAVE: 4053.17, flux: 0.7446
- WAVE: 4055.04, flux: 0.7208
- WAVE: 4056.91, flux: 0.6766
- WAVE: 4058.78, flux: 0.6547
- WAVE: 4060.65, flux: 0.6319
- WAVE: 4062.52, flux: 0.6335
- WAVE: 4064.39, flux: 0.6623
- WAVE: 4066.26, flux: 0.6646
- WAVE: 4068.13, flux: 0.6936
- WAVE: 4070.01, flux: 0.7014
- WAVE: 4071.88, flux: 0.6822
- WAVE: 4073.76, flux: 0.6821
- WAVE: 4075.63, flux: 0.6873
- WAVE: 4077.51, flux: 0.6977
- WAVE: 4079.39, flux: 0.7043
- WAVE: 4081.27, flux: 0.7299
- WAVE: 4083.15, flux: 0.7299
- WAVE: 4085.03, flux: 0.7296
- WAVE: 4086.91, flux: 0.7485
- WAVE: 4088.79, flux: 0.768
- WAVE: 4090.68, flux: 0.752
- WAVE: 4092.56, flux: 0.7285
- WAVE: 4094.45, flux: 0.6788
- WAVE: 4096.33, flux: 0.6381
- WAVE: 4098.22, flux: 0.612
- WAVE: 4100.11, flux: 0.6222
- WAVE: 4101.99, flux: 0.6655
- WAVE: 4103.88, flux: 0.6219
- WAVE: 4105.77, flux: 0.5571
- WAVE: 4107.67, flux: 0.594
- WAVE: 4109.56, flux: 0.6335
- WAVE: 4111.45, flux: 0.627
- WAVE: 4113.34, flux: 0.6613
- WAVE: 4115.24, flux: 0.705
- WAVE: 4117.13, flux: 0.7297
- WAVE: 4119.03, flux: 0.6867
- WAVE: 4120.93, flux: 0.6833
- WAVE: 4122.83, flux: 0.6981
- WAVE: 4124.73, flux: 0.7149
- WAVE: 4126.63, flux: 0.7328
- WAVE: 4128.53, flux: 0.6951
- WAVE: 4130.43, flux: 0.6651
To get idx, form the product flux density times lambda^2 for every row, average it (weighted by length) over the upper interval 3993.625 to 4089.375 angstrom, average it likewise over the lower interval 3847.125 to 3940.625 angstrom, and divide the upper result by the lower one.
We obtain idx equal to 1.58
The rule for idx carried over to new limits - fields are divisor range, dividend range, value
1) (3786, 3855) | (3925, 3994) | 1.25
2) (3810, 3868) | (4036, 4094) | 1.90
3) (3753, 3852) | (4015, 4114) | 1.84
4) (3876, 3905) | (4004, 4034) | 1.56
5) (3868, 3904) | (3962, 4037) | 1.35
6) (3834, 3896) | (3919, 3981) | 1.05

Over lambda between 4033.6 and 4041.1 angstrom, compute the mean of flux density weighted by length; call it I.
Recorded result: 0.699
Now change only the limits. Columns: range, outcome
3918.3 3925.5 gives 0.511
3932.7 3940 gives 0.344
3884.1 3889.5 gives 0.419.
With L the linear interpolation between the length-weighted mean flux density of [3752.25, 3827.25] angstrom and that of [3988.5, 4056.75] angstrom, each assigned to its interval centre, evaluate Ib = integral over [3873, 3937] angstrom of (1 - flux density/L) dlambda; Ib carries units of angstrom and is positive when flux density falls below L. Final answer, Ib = 9.9 angstrom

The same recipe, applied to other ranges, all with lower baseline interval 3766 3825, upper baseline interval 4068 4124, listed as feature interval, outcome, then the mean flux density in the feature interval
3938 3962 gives 2.5 angstrom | 0.509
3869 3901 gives 3.1 angstrom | 0.467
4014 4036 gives -2.4 angstrom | 0.694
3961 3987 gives 6.2 angstrom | 0.448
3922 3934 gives 3.0 angstrom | 0.412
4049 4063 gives -0.8 angstrom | 0.686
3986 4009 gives -1.8 angstrom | 0.651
